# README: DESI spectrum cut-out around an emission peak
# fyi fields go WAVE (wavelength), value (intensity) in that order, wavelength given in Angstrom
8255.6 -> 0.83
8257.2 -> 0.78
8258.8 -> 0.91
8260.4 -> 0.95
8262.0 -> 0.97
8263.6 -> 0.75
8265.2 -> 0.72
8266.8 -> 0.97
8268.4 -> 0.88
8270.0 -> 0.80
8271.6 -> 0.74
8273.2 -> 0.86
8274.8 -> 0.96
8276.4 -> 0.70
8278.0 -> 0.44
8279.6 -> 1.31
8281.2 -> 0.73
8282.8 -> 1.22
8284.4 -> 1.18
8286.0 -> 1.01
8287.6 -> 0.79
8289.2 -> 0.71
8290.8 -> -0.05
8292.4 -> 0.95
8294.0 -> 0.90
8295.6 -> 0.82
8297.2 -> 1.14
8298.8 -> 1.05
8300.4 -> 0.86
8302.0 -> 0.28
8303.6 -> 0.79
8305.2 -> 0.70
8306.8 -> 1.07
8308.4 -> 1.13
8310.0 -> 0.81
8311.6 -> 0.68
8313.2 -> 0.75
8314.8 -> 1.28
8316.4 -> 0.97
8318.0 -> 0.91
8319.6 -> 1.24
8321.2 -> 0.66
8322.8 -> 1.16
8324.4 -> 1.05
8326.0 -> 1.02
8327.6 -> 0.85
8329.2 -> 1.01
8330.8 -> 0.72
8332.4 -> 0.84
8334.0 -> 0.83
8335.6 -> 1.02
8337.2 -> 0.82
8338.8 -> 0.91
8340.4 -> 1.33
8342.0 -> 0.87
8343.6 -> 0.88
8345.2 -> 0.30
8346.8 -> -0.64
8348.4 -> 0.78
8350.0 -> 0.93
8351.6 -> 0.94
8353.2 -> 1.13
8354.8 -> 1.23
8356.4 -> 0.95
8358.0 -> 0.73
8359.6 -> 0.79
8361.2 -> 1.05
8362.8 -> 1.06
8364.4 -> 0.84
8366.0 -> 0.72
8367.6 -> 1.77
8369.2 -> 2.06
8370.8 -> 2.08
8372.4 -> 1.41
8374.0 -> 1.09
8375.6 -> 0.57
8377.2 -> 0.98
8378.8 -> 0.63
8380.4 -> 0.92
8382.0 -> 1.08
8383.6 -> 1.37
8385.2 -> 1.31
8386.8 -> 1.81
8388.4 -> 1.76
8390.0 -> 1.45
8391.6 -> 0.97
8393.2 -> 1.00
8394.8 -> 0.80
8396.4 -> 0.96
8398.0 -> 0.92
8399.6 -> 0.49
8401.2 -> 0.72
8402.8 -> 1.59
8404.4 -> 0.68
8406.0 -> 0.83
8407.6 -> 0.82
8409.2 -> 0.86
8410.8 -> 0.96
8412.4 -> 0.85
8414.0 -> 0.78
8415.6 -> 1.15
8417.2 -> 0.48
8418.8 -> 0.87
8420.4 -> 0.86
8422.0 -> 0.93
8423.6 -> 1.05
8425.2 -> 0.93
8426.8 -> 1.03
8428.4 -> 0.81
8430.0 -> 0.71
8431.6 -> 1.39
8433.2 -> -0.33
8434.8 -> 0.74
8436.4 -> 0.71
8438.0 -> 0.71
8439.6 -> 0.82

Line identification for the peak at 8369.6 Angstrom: [S II]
